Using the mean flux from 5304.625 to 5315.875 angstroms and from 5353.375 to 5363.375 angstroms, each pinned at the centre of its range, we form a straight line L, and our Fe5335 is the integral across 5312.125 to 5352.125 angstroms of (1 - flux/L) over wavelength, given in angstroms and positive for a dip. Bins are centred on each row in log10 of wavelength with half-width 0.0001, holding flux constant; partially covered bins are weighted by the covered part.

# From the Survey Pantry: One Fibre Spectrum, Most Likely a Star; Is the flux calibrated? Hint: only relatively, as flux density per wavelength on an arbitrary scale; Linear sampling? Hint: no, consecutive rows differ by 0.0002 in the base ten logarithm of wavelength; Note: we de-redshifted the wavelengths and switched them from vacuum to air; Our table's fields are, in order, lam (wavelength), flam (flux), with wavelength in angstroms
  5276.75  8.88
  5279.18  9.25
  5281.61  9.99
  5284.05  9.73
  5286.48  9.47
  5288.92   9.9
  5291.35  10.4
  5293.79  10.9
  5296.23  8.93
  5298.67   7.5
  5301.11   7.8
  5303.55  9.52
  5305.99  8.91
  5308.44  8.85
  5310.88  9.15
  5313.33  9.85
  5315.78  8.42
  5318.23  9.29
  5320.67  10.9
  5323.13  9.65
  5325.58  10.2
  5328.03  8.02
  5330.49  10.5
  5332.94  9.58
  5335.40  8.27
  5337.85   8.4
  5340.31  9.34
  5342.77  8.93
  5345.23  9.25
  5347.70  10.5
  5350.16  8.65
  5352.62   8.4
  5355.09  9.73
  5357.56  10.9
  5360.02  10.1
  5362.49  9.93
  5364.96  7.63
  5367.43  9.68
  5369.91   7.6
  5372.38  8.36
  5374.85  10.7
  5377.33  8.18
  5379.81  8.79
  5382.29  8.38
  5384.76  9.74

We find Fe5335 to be 0.8 angstroms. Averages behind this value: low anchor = 9.1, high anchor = 10.1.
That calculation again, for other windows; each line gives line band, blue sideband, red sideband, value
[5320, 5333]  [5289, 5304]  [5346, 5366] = -0.6 angstroms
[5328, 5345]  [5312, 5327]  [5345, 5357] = 0.8 angstroms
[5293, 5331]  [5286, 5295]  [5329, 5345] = 1.9 angstroms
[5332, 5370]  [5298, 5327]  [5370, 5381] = -1.0 angstroms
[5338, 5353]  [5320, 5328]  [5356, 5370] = 0.7 angstroms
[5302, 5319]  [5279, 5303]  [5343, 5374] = 0.4 angstroms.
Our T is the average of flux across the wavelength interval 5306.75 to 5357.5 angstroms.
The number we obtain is 9.33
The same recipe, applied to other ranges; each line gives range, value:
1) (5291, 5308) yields 9.06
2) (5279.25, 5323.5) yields 9.39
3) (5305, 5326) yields 9.44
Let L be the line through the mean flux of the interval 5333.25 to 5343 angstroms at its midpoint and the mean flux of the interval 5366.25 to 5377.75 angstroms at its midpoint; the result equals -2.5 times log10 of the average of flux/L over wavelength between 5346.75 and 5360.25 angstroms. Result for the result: -0.09 mag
